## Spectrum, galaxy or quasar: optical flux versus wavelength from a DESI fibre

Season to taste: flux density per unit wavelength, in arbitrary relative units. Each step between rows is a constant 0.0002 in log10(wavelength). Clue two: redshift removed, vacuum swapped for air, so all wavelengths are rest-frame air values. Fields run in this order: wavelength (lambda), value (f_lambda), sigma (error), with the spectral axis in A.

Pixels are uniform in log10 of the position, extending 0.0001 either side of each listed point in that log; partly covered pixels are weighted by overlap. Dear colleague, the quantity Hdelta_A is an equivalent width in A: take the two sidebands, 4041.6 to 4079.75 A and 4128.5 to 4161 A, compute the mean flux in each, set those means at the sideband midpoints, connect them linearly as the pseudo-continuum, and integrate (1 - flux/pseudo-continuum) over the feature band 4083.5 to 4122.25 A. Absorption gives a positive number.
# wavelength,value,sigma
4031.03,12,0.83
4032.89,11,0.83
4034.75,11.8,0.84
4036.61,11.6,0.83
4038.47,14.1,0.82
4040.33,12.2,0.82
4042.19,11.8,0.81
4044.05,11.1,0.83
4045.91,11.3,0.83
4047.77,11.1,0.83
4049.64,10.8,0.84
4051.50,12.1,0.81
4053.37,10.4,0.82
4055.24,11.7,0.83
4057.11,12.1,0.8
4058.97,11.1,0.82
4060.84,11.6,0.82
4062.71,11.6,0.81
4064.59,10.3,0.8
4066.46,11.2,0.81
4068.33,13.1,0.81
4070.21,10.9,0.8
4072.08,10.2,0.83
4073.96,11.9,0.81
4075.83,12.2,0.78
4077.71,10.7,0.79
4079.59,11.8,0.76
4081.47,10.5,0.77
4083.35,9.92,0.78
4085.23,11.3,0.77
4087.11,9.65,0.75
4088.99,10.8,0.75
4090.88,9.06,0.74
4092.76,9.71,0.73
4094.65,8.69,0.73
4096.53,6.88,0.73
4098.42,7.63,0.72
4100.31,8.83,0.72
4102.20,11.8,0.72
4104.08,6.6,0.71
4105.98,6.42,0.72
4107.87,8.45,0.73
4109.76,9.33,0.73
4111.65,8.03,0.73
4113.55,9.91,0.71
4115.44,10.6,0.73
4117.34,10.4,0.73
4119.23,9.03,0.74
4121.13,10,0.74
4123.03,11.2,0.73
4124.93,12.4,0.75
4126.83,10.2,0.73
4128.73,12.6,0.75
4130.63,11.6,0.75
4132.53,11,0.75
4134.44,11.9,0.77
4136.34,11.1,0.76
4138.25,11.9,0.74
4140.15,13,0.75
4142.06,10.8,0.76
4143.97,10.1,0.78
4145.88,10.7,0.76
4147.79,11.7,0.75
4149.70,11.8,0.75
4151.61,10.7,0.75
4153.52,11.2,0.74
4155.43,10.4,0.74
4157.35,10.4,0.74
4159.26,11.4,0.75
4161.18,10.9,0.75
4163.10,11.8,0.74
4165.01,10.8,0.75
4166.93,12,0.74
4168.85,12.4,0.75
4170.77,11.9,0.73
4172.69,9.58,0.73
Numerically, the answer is 7.3 A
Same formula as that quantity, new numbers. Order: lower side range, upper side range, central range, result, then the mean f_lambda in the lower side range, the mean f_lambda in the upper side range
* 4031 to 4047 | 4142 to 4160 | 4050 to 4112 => 7.0 A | 11.9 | 10.9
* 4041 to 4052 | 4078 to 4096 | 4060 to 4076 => -1.1 A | 11.4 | 10.1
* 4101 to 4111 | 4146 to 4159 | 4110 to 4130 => -2.4 A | 8.52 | 11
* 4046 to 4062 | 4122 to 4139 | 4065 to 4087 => 0.5 A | 11.4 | 11.5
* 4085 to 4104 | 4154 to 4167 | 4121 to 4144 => -2.7 A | 9.24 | 11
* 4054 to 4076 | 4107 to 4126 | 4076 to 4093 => 0.6 A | 11.5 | 9.94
